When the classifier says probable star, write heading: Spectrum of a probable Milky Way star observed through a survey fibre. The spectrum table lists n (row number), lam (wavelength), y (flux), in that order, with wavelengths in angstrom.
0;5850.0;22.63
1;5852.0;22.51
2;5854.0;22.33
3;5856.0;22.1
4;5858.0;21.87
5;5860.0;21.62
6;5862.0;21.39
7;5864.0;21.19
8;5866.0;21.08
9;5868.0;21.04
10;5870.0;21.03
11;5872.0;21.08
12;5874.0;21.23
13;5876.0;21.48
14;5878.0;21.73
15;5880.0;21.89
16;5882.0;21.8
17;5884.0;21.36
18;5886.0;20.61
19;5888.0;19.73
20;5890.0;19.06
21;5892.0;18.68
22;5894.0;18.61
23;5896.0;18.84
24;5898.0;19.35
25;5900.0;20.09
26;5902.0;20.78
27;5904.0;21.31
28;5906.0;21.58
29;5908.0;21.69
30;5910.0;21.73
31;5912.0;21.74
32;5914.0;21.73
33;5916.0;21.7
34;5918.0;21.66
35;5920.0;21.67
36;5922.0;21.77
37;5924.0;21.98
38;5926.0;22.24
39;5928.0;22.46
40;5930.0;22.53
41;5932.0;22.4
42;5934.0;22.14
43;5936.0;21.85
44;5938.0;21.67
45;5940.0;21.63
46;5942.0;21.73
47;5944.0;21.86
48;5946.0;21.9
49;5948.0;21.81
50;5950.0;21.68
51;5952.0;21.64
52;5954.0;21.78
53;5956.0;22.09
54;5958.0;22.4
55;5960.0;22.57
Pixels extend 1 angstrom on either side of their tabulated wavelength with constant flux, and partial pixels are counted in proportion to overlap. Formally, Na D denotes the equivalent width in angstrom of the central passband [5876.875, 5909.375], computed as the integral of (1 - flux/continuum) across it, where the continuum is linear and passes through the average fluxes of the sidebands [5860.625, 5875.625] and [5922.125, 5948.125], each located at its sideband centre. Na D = 1.5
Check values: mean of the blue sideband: 21.2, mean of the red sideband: 22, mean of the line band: 20.5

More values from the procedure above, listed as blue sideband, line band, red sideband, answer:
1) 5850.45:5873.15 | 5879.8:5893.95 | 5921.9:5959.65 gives 1.0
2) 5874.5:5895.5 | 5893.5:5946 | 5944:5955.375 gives -0.7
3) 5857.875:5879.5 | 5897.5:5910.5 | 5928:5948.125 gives 0.4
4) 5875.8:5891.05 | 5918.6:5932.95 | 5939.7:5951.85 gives -0.4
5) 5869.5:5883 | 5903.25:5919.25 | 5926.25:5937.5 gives 0.2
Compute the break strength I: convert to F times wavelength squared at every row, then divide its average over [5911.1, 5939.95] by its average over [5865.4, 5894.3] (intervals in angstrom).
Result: 1.08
